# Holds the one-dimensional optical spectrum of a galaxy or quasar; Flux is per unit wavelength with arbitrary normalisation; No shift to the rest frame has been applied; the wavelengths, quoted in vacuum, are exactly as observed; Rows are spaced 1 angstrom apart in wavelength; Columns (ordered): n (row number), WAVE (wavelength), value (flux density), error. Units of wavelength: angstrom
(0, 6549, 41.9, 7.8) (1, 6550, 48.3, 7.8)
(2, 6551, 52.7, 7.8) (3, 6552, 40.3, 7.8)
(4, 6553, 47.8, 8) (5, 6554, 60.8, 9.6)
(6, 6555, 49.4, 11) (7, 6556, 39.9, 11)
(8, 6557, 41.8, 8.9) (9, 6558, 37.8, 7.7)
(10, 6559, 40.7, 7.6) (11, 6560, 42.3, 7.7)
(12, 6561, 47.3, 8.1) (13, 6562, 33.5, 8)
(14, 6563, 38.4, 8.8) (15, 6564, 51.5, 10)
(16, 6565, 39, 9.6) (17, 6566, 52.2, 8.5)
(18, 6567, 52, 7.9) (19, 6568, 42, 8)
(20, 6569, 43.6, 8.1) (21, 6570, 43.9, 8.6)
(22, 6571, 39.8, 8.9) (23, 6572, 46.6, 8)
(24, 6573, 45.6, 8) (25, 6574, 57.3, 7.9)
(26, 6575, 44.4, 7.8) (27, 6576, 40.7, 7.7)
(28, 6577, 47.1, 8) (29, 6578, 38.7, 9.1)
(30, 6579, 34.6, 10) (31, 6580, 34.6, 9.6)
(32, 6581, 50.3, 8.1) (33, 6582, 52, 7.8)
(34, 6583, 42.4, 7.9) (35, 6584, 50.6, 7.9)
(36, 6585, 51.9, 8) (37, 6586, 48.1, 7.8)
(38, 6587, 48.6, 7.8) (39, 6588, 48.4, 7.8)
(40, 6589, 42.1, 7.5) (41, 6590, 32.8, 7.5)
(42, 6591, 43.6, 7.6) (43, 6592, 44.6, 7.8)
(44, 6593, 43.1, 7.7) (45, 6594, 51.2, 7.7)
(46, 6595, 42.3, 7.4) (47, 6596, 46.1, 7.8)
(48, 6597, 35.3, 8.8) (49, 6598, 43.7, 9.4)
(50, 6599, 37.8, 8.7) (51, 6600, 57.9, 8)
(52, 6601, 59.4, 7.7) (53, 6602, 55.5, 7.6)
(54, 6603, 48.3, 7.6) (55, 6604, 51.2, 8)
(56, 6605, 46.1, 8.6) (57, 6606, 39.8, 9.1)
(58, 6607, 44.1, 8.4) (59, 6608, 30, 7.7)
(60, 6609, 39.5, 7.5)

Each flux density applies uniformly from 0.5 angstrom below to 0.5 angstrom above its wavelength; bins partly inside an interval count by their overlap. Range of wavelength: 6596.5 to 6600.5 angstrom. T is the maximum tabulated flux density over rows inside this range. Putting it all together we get 57.9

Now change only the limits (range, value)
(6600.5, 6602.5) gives 59.4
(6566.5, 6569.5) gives 52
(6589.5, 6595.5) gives 51.2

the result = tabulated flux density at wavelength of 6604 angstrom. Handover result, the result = 51.2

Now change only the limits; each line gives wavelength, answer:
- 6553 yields 47.8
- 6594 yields 51.2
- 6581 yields 50.3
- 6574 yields 57.3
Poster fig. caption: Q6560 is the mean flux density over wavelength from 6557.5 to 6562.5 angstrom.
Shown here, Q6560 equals 40.3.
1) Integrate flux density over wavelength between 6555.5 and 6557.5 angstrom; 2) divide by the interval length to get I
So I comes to 40.8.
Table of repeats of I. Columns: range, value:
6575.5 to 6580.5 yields 39.1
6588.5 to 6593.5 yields 41.2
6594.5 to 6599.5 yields 41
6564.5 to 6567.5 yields 47.7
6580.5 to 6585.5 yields 49.4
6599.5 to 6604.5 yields 54.5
